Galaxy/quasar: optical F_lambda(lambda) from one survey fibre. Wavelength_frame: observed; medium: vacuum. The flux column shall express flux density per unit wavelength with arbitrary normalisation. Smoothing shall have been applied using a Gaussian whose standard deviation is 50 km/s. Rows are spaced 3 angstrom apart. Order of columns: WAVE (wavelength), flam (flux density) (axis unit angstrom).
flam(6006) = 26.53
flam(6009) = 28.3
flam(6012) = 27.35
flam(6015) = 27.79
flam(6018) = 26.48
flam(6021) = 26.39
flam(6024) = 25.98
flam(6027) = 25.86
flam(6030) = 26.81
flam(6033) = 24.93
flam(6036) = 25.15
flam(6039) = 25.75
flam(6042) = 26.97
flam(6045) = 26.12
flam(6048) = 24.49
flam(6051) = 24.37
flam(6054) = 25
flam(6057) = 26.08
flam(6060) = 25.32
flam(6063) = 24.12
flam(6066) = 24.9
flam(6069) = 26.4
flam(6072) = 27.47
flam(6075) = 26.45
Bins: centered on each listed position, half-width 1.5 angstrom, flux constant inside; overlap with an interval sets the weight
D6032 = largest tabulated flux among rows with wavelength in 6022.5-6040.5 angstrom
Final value 26.81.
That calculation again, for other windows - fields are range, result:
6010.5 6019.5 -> 27.79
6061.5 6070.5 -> 26.4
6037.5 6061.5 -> 26.97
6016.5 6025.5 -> 26.48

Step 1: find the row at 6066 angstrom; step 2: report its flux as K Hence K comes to 24.9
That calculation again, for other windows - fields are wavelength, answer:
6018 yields 26.48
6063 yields 24.12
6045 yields 26.12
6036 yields 25.15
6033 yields 24.93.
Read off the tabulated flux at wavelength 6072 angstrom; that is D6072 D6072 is 27.47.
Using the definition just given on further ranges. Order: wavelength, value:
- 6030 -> 26.81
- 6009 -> 28.3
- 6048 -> 24.49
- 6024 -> 25.98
